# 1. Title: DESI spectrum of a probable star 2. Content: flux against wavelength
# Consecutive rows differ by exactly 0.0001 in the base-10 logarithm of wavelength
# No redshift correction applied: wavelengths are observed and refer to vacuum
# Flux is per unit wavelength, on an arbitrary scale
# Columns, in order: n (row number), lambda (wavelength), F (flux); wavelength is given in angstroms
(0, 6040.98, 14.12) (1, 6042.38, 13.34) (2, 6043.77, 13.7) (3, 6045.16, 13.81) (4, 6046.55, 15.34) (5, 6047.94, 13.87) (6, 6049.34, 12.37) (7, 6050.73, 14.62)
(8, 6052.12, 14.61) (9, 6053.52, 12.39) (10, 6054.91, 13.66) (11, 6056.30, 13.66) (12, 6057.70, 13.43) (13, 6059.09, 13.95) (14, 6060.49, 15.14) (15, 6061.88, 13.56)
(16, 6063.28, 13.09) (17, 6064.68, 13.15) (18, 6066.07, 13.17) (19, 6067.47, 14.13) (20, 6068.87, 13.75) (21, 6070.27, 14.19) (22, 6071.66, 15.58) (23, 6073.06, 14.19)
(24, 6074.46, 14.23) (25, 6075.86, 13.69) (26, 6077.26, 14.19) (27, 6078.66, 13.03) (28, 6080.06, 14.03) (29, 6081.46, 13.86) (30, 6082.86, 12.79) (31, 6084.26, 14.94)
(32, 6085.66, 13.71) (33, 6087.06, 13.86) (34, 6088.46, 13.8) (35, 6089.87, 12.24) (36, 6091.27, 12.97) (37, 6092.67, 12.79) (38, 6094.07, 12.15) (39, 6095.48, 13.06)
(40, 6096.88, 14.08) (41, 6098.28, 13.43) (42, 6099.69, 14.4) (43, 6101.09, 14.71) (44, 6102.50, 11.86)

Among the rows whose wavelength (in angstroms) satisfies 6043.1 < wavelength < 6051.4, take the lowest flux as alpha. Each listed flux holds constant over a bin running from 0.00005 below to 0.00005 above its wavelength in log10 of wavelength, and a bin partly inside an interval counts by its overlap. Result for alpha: 12.37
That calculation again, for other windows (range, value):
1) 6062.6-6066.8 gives 13.09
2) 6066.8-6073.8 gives 13.75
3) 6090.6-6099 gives 12.15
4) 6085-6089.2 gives 13.71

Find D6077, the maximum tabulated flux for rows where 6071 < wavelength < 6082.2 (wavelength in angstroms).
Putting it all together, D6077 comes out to 15.58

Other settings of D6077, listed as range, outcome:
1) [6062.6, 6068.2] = 14.13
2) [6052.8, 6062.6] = 15.14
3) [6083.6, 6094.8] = 14.94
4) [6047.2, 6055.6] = 14.62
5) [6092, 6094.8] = 12.79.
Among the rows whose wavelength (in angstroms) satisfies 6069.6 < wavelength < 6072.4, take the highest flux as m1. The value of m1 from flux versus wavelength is 15.58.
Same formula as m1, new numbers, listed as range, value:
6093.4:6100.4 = 14.4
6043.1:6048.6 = 15.34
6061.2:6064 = 13.56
